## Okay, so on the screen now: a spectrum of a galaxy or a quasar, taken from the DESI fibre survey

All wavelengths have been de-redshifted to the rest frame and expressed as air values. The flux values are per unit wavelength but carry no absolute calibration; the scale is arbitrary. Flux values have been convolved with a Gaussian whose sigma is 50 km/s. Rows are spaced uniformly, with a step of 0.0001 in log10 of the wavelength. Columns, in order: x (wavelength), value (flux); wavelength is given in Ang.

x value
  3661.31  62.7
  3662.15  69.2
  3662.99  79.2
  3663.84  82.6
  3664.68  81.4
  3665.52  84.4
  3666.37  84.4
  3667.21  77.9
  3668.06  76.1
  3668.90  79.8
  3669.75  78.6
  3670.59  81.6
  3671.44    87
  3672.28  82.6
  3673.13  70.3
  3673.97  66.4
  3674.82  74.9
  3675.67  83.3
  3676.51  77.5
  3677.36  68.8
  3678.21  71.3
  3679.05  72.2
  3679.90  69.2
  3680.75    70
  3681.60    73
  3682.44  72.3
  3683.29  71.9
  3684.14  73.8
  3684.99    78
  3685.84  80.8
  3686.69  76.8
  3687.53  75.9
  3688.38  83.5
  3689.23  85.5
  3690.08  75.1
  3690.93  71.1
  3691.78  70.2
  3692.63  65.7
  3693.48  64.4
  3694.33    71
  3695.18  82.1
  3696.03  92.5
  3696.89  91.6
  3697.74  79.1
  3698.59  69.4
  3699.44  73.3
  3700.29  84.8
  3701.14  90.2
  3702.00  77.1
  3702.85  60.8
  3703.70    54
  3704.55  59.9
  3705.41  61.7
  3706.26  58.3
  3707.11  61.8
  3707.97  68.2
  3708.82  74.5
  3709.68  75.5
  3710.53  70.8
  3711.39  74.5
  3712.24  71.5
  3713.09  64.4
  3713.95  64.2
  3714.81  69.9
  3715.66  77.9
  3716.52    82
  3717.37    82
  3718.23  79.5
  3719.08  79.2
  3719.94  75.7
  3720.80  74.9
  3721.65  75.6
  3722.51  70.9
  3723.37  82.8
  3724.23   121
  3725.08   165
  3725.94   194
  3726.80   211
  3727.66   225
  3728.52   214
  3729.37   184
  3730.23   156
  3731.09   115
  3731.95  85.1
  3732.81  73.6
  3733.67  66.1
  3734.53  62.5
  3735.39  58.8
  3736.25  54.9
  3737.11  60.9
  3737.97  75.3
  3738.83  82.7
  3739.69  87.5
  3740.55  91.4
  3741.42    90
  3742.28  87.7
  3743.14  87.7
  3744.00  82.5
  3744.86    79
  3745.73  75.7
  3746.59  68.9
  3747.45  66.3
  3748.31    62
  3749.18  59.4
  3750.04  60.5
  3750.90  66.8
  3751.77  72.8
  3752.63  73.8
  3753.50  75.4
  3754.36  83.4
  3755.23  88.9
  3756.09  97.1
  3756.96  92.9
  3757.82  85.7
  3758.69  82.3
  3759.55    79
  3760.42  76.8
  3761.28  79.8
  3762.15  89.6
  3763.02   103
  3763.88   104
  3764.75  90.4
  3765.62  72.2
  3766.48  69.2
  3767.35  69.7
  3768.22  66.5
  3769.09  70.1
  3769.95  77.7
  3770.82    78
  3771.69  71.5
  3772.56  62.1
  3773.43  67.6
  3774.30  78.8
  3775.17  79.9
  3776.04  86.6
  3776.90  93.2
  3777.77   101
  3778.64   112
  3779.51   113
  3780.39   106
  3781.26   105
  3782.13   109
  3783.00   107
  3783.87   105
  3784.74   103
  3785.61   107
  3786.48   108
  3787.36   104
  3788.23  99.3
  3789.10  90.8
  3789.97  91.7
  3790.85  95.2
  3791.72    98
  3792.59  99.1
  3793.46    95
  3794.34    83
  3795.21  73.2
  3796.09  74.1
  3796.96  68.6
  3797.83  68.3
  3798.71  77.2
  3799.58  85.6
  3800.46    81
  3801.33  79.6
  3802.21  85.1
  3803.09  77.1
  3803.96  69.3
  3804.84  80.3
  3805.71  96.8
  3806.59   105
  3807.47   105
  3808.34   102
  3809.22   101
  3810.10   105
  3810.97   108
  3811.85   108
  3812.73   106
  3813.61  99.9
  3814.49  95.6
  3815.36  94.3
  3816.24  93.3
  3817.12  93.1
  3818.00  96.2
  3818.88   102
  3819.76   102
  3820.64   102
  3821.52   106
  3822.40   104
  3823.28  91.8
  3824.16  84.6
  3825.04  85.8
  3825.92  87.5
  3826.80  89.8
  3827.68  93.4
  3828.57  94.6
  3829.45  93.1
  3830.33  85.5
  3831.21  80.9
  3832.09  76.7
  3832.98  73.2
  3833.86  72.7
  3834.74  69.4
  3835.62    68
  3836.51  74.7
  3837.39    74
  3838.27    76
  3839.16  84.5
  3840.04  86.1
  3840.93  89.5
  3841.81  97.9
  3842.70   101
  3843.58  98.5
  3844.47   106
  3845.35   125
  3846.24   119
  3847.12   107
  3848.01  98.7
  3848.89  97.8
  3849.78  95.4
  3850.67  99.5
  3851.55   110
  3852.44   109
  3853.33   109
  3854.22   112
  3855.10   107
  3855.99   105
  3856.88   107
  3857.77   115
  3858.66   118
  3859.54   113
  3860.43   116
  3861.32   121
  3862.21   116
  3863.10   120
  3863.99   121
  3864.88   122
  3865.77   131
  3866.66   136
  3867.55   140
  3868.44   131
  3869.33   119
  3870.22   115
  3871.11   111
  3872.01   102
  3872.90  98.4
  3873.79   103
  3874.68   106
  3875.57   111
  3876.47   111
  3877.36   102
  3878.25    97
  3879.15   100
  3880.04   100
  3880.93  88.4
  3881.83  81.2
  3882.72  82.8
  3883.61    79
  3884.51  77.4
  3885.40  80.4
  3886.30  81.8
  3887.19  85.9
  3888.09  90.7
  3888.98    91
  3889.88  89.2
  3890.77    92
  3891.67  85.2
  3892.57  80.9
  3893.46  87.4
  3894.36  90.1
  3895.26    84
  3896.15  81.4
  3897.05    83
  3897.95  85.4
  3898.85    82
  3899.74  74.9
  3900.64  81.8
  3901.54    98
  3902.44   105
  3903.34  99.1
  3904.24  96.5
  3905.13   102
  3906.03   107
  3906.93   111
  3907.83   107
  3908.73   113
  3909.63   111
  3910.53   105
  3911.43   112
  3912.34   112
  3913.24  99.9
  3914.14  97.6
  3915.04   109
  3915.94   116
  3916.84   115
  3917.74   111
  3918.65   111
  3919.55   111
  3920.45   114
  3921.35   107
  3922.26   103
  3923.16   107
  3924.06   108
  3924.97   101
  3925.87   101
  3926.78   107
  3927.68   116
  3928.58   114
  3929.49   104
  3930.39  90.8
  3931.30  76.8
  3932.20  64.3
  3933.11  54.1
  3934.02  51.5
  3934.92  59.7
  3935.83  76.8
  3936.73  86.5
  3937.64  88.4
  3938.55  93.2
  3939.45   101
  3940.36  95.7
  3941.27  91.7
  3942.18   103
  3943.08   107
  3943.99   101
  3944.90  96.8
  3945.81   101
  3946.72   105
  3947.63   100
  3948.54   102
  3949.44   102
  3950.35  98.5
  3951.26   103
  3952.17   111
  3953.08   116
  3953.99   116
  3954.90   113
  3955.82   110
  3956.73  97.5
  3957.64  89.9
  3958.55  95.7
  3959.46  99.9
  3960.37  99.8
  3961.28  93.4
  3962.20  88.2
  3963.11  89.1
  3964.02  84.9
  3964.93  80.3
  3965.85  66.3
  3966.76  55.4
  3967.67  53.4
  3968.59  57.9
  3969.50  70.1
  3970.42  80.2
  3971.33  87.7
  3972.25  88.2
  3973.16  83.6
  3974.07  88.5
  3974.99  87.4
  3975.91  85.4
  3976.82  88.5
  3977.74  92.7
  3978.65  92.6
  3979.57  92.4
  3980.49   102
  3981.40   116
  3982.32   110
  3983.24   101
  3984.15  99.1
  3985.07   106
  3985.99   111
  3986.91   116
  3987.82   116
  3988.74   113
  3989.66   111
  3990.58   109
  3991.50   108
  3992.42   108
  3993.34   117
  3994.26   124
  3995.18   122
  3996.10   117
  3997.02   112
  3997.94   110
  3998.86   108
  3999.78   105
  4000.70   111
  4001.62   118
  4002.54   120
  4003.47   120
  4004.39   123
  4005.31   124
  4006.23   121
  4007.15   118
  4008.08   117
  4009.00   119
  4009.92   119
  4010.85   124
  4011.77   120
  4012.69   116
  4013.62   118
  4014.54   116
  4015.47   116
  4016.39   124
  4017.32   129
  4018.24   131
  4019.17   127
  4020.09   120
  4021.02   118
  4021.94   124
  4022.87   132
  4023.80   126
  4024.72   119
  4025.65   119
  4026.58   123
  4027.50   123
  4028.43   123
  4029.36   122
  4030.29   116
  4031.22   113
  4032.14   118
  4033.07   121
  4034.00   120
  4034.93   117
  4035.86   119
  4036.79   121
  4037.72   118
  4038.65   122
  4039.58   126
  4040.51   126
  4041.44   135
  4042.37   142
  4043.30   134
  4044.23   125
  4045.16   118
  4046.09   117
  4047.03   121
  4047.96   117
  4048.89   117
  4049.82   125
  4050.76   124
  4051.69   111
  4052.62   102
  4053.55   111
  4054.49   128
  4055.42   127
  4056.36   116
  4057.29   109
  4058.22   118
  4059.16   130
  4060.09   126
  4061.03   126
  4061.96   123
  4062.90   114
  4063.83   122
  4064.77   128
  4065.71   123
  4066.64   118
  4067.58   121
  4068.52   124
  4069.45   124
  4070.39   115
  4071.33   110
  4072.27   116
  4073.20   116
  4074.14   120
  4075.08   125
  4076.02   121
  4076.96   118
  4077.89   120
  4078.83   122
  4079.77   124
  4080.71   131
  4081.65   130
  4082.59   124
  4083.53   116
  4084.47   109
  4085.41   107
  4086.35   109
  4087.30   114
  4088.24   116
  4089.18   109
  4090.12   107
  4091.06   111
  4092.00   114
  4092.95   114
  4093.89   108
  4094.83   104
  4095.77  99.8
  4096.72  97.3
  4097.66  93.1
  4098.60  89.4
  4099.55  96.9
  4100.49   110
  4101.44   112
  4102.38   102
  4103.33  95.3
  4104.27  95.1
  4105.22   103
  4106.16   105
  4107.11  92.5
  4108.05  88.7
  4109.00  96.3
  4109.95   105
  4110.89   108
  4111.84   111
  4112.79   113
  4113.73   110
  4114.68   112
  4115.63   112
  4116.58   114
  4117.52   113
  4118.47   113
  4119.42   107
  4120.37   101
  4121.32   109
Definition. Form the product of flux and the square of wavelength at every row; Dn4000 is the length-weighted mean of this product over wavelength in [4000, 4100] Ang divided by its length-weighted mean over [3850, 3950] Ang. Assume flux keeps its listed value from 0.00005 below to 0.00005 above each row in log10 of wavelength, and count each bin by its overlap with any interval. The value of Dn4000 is 1.27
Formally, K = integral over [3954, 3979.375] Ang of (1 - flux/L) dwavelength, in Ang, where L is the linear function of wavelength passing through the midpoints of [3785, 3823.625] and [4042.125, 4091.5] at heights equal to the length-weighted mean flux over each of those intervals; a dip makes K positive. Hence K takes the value 5.3 Ang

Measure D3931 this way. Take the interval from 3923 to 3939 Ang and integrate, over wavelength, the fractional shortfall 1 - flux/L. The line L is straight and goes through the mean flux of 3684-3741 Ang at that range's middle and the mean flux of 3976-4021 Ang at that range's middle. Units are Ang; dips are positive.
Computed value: 2.8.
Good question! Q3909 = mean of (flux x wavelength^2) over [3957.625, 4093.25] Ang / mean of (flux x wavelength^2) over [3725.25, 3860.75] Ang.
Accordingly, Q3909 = 1.36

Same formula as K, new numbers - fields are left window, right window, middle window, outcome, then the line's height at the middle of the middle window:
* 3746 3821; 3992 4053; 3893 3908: 1.6 Ang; 104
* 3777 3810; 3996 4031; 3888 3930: 2.8 Ang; 107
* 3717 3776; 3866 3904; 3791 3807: 1.6 Ang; 92.3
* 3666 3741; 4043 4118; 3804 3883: -4.2 Ang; 95.5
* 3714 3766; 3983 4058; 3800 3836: 3.0 Ang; 99.8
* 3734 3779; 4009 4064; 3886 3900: 2.0 Ang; 99.5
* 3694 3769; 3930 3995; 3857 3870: -4.5 Ang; 90.7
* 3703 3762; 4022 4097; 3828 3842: 2.4 Ang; 97.5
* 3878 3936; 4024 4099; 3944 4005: 2.9 Ang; 105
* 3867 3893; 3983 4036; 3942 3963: 1.3 Ang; 109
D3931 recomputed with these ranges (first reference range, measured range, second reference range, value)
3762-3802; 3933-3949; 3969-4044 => 2.4 Ang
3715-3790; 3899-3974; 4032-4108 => 7.1 Ang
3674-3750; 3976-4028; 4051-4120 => -4.1 Ang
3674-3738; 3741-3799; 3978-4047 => 4.5 Ang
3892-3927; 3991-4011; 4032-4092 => -0.8 Ang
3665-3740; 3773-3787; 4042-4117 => -1.3 Ang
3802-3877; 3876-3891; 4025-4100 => 2.0 Ang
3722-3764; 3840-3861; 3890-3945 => -2.2 Ang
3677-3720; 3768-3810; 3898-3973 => -4.0 Ang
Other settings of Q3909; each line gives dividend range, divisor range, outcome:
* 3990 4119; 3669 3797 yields 1.61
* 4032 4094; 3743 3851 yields 1.54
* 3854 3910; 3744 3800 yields 1.26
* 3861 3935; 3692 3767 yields 1.27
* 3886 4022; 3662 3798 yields 1.34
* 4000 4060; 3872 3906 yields 1.42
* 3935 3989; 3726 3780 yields 1.17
